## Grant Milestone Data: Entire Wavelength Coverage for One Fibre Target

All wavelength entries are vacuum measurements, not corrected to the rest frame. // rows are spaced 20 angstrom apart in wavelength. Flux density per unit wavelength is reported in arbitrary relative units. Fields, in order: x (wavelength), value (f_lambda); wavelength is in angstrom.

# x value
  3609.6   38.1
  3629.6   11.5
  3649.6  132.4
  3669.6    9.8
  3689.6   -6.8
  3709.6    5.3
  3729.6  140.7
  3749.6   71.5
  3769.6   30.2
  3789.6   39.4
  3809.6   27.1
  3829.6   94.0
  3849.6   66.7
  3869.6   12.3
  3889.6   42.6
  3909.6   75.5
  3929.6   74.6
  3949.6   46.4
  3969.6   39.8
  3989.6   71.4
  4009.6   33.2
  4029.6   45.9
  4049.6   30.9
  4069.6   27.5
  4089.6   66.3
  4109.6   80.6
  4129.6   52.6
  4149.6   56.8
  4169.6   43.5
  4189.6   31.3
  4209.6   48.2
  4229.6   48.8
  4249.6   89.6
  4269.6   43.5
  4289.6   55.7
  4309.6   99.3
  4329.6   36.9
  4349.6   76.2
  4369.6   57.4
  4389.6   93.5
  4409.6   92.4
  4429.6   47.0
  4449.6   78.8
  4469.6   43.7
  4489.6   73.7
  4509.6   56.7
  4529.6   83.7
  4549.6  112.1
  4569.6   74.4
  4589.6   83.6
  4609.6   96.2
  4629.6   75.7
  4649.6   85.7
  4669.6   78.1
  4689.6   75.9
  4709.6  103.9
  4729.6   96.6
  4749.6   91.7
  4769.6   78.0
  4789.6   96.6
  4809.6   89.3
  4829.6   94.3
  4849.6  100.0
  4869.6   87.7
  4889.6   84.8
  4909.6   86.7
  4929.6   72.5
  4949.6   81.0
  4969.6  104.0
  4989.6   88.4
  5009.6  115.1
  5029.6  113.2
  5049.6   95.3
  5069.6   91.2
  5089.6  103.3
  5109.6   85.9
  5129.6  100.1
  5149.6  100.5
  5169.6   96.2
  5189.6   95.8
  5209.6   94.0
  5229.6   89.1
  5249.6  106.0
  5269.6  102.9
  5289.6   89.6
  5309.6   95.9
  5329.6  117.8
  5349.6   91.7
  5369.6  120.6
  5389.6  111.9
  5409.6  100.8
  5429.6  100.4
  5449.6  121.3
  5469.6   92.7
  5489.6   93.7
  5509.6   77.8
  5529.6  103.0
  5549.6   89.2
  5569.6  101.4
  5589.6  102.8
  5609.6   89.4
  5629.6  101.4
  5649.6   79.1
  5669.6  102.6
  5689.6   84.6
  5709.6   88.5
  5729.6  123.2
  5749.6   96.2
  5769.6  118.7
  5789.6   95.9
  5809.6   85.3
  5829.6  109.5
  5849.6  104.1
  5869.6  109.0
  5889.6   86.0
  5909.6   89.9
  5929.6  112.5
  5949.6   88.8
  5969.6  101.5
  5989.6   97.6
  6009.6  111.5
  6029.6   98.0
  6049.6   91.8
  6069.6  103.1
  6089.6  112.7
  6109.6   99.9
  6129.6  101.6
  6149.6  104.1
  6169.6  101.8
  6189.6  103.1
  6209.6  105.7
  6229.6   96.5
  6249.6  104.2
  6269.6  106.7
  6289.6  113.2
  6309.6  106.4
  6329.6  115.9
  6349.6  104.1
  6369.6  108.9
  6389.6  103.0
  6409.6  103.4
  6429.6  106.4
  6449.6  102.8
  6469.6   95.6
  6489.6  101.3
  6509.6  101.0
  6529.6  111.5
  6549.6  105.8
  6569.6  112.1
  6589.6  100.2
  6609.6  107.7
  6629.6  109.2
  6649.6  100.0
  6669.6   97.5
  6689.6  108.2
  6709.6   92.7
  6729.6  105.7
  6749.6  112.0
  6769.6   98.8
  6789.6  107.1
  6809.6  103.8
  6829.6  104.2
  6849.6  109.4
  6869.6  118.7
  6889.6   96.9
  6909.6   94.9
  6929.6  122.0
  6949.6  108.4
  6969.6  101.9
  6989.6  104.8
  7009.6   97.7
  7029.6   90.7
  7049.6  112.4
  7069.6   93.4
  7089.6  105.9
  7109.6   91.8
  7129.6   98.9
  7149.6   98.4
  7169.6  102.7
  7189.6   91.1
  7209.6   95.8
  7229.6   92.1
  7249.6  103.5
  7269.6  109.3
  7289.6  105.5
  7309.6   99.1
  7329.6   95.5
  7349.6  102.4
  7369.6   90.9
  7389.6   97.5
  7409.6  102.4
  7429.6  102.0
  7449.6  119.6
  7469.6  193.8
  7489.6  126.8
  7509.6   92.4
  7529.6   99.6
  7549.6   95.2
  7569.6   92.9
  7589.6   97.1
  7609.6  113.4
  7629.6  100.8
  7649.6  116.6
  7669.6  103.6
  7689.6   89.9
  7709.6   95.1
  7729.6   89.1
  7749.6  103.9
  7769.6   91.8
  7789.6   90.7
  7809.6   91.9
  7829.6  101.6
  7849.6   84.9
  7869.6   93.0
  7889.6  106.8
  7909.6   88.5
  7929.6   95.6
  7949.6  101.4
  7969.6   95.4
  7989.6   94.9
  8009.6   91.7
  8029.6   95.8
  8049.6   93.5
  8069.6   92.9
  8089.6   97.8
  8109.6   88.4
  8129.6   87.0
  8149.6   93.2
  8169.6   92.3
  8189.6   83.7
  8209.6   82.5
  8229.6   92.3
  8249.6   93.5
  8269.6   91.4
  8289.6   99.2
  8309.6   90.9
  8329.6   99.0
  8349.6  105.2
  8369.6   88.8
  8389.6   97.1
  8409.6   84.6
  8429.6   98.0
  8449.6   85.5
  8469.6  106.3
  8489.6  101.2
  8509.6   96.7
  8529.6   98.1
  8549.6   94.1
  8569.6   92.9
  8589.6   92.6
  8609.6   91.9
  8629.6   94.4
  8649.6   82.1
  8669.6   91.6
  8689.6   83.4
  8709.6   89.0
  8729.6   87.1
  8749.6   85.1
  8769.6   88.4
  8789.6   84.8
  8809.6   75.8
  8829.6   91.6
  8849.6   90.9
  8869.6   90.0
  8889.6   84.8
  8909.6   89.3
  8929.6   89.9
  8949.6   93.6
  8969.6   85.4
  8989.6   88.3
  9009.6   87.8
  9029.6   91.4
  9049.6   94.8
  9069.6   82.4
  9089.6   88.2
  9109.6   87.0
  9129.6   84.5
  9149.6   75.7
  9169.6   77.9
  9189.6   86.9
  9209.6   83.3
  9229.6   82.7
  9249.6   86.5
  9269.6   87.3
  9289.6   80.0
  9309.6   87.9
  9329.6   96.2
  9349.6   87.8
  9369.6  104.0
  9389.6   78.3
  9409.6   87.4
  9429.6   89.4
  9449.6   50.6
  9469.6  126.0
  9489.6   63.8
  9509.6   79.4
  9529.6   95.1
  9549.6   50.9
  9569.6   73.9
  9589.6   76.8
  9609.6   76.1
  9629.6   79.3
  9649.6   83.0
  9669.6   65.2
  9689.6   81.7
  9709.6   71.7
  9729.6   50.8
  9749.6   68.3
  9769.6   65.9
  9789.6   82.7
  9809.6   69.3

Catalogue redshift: 0.138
